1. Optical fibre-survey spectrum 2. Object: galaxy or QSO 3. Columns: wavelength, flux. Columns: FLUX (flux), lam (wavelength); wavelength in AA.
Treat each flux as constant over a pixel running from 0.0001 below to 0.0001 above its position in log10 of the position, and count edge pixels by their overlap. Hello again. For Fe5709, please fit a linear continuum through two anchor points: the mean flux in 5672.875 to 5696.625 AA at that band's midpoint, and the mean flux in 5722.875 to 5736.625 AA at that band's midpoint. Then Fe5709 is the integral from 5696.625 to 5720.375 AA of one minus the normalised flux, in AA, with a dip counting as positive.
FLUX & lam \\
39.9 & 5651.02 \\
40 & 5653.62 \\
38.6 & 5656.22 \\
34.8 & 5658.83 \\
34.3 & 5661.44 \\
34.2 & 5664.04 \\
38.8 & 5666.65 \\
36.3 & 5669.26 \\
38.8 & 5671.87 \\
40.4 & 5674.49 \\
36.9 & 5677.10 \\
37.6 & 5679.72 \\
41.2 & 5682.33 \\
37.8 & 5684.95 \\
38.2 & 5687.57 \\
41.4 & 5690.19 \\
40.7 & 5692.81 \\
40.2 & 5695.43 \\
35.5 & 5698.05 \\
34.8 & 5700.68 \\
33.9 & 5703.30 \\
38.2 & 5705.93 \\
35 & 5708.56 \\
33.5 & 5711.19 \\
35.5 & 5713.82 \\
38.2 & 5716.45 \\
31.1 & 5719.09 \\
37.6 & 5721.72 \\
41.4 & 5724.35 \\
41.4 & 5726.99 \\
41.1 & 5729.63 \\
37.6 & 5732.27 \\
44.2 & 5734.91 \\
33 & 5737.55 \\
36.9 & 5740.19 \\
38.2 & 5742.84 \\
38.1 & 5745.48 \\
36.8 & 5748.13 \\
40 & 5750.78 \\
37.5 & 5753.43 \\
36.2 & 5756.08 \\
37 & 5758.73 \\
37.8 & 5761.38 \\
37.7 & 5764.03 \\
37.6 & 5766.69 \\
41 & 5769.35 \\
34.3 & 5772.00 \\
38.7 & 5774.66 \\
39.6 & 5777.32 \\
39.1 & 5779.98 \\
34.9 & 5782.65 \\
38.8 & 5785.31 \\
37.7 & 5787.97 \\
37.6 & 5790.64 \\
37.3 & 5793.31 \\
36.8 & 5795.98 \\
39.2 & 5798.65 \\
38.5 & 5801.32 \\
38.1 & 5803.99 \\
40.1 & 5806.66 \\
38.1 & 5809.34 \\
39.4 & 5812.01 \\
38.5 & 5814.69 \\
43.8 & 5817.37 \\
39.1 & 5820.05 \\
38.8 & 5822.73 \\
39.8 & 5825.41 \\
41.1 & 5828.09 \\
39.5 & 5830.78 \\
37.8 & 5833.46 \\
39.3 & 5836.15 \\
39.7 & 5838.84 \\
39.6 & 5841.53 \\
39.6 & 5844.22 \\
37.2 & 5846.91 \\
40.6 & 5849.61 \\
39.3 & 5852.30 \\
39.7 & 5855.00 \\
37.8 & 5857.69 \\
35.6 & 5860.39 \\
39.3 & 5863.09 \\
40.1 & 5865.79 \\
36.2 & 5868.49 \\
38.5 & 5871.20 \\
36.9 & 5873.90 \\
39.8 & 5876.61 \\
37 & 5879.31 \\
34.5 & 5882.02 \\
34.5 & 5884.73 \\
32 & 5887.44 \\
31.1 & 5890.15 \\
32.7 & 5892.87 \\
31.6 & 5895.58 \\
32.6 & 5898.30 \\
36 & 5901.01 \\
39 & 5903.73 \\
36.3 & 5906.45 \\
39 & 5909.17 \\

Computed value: 3.0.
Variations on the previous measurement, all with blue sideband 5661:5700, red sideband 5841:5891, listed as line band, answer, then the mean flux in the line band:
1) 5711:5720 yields 0.7 AA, 34.8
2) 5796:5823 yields -1.2 AA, 39.3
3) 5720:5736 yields -1.0 AA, 40.3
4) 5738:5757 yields 0.2 AA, 37.5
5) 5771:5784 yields 0.1 AA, 37.4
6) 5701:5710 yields 0.6 AA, 35.6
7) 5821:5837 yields -0.8 AA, 39.4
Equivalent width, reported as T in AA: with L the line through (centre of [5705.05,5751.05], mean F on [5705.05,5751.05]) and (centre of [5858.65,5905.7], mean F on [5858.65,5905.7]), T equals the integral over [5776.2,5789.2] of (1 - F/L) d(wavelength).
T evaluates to -0.4 AA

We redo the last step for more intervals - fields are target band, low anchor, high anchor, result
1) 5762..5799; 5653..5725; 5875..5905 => -1.8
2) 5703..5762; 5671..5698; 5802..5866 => 2.6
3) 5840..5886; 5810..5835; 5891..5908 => -1.2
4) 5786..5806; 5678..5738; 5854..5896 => -0.6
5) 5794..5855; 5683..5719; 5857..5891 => -4.4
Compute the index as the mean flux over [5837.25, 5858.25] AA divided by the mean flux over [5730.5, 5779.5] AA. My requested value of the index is 1.03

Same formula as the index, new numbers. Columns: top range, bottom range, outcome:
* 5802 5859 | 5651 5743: 1.05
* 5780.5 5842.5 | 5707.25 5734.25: 1.04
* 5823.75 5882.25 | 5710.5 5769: 1.02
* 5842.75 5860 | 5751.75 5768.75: 1.04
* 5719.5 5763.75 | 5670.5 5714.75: 1.02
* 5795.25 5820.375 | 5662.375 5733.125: 1.04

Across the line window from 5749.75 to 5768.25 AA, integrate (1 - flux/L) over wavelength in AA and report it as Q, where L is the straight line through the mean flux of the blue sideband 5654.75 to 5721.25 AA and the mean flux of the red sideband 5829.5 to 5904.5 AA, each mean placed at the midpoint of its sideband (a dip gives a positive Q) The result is -0.32 AA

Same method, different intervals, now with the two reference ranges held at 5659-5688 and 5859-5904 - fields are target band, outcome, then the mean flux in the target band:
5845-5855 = -0.90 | 39.1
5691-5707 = 0.00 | 37.3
